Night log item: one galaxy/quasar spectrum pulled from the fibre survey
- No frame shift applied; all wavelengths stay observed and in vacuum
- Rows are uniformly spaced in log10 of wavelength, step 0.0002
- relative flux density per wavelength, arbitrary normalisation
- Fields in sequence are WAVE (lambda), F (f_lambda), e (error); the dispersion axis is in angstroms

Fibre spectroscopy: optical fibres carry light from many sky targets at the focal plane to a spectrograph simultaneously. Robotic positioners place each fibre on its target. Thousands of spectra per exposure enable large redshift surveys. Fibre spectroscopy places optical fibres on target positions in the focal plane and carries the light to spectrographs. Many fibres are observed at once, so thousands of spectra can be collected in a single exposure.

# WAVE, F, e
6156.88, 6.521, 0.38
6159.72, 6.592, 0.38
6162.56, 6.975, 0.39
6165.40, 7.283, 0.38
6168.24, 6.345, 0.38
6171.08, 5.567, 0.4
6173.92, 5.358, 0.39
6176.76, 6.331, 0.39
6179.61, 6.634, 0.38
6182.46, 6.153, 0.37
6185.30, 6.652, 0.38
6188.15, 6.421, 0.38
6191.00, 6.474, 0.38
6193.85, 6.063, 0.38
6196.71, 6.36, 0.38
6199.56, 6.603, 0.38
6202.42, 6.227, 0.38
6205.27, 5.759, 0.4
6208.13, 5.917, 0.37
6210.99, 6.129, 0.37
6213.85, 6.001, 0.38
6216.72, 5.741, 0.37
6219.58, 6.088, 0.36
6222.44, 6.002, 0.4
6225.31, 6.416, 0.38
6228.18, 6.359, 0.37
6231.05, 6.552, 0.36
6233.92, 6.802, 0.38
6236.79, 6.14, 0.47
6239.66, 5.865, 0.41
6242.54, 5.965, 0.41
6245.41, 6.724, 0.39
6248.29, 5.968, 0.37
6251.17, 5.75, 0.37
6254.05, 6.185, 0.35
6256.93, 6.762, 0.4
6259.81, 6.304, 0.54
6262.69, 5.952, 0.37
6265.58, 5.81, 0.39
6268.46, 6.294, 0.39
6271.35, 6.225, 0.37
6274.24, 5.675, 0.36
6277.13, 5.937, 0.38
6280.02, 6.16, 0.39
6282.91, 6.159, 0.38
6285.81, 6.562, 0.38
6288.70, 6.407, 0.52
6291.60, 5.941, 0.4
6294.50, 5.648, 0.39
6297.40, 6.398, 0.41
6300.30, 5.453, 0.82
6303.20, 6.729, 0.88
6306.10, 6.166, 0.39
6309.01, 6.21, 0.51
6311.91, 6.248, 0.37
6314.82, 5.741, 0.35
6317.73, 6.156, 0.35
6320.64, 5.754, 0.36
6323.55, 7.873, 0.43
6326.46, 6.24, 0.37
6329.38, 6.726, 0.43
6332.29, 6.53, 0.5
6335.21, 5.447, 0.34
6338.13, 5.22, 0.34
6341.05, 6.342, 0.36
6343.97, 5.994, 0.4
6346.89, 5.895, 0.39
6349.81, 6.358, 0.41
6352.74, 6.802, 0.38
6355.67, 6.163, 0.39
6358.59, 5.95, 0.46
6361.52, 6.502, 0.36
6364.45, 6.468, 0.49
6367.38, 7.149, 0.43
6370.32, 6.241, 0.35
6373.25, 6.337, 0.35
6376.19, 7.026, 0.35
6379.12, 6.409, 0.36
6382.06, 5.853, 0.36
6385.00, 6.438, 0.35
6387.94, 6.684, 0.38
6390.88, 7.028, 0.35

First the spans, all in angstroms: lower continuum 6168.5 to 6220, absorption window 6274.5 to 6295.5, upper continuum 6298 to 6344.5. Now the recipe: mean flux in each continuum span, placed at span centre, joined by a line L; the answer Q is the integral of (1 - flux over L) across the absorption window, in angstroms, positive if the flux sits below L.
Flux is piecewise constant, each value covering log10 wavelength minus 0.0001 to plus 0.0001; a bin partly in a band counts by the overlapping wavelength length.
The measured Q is 0.2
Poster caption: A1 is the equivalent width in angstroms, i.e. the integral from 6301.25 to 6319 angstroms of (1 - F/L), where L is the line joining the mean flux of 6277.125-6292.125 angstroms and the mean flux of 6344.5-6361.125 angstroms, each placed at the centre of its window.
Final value 0.1 angstroms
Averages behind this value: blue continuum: 6.23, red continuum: 6.24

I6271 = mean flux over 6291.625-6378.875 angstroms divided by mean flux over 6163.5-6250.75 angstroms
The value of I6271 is 1.01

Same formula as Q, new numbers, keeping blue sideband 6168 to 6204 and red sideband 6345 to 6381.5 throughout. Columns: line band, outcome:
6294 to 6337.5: 1.09 angstroms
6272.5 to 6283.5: 0.63 angstroms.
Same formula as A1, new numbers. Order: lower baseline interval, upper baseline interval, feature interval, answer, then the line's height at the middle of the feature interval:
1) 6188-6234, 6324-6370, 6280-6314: 0.5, 6.26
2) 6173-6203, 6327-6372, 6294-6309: 0.4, 6.27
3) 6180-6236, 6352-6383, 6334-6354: 1.3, 6.42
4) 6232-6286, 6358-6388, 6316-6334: -0.5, 6.34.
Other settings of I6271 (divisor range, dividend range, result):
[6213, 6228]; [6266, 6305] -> 1.01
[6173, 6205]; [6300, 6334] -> 1.01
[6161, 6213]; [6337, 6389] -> 1.01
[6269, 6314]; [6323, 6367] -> 1.03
